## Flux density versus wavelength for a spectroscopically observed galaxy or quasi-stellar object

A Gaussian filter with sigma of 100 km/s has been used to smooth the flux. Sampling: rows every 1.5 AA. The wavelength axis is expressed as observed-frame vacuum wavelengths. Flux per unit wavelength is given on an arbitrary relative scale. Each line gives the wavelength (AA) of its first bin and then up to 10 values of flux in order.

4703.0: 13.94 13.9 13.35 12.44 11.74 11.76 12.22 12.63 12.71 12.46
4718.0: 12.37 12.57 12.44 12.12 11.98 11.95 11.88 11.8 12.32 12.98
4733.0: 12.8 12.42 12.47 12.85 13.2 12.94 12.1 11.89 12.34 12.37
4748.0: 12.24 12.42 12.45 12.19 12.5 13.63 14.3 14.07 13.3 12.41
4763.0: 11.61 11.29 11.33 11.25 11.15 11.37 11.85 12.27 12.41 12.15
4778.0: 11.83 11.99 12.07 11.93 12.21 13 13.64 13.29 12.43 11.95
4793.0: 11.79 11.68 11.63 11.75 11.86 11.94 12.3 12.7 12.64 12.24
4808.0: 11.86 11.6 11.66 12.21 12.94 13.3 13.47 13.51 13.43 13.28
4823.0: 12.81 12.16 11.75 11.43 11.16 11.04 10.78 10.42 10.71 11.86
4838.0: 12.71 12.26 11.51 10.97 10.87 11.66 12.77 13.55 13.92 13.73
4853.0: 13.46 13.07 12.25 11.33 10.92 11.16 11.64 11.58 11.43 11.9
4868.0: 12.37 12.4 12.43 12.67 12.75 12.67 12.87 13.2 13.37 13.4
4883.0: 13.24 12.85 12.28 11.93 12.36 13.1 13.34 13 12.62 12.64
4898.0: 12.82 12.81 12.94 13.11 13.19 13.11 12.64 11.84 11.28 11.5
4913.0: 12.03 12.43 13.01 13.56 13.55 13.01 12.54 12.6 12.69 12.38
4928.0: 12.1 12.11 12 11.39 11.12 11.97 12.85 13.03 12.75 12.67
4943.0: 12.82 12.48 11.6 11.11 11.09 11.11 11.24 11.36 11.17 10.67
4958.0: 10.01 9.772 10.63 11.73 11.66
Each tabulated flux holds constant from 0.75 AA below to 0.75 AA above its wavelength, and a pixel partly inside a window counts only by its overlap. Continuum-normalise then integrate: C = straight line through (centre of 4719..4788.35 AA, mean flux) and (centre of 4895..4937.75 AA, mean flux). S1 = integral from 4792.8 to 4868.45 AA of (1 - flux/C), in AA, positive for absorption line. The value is 1.9 AA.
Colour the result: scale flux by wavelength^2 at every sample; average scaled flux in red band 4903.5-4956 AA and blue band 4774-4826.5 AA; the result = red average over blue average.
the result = 1.04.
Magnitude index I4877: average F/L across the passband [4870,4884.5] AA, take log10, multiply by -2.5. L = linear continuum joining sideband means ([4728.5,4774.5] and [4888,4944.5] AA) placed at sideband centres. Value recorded -0.04 mag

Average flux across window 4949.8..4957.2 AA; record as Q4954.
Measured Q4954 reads 11.1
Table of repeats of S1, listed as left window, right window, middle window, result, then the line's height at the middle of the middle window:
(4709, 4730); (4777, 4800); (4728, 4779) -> -0.7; 12.2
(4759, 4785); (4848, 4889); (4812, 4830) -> -0.5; 12.2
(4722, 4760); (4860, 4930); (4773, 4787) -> 0.3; 12.6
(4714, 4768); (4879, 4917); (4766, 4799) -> 1.2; 12.5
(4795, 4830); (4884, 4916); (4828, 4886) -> 1.3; 12.4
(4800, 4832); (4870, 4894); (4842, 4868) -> 1.0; 12.6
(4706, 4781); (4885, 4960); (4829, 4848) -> 1.2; 12.3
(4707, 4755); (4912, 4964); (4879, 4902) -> -1.5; 12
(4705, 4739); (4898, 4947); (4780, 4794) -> 0.0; 12.4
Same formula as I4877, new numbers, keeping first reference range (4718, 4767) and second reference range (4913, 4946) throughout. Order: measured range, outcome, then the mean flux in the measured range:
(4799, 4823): -0.01 mag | 12.6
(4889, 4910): -0.03 mag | 12.8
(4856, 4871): 0.07 mag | 11.7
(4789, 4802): 0.05 mag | 11.9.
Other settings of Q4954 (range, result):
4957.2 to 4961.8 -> 10.2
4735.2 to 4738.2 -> 12.7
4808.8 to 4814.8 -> 12.1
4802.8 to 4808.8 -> 12.4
